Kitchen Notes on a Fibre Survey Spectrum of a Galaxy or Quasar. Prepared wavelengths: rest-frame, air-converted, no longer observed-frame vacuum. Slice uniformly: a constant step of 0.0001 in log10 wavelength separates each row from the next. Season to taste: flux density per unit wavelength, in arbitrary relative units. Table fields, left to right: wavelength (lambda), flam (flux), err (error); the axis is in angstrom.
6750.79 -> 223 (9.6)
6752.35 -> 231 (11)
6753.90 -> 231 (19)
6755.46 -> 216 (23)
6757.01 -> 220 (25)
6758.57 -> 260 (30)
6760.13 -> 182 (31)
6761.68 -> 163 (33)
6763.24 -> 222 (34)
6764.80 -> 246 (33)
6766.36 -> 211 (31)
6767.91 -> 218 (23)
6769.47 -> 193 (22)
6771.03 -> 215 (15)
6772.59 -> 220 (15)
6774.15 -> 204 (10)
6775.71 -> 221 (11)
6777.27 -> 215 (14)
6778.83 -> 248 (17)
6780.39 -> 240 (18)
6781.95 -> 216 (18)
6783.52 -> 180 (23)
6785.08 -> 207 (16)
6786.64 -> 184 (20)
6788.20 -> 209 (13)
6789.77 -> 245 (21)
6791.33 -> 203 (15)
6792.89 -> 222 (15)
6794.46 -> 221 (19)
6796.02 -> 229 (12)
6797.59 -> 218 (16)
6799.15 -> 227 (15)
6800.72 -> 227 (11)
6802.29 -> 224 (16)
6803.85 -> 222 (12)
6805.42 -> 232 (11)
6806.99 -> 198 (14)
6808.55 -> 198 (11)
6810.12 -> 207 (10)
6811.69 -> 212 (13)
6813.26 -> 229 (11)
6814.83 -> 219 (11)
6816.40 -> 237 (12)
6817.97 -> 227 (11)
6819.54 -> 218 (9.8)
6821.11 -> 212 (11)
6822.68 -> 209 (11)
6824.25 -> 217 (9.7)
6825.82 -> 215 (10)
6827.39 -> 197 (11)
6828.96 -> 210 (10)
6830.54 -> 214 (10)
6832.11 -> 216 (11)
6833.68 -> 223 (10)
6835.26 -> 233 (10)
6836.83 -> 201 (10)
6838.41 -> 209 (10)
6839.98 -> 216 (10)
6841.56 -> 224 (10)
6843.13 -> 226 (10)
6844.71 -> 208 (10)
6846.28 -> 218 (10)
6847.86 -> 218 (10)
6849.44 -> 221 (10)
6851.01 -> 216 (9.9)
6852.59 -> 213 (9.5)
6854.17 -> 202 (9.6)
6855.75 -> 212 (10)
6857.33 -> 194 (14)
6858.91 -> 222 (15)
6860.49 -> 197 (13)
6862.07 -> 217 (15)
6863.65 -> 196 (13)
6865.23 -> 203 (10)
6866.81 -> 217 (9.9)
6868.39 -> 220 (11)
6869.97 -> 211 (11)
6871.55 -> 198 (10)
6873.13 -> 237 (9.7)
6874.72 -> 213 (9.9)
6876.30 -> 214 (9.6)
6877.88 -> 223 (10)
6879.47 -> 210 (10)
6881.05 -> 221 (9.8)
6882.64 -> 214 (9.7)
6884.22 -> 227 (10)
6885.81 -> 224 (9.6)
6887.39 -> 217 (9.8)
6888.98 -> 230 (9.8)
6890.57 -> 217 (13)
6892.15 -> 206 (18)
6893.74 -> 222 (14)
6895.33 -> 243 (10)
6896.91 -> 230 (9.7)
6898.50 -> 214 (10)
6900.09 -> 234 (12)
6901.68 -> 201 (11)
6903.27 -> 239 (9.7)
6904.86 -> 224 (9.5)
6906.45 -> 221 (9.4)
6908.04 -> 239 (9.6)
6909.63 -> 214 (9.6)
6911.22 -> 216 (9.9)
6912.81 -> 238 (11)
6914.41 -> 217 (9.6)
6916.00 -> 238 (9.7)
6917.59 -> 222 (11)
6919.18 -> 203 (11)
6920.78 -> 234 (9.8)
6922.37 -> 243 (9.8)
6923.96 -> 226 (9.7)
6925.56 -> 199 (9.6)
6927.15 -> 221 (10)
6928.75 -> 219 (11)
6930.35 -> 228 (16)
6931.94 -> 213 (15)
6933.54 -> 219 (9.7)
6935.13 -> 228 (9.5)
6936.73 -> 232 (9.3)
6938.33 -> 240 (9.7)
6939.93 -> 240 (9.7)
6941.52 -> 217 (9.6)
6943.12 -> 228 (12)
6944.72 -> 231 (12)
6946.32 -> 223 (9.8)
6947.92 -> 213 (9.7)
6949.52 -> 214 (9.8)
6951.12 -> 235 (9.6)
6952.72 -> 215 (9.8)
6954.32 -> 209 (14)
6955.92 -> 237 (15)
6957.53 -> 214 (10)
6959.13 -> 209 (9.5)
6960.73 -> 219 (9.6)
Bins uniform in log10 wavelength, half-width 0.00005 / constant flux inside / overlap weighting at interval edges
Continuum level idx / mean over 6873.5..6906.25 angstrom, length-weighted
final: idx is 221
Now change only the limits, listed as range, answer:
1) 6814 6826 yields 220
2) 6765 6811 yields 216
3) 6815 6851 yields 217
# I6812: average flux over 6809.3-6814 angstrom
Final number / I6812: 216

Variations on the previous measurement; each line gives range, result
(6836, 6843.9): 215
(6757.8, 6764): 207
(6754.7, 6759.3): 232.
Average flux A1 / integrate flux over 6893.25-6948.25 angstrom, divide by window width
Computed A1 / 225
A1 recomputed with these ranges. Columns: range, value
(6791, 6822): 219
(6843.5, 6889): 214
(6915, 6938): 224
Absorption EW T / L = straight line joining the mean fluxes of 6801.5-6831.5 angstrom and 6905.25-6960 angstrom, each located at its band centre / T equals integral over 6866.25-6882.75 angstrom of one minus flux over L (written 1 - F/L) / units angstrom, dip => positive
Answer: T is 0.24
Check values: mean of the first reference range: 216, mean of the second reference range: 223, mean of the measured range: 216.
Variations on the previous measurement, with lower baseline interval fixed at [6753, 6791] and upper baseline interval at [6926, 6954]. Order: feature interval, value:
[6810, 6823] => -0.1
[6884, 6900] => -0.1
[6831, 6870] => 1.0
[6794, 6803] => -0.3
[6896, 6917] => -0.3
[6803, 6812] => 0.2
